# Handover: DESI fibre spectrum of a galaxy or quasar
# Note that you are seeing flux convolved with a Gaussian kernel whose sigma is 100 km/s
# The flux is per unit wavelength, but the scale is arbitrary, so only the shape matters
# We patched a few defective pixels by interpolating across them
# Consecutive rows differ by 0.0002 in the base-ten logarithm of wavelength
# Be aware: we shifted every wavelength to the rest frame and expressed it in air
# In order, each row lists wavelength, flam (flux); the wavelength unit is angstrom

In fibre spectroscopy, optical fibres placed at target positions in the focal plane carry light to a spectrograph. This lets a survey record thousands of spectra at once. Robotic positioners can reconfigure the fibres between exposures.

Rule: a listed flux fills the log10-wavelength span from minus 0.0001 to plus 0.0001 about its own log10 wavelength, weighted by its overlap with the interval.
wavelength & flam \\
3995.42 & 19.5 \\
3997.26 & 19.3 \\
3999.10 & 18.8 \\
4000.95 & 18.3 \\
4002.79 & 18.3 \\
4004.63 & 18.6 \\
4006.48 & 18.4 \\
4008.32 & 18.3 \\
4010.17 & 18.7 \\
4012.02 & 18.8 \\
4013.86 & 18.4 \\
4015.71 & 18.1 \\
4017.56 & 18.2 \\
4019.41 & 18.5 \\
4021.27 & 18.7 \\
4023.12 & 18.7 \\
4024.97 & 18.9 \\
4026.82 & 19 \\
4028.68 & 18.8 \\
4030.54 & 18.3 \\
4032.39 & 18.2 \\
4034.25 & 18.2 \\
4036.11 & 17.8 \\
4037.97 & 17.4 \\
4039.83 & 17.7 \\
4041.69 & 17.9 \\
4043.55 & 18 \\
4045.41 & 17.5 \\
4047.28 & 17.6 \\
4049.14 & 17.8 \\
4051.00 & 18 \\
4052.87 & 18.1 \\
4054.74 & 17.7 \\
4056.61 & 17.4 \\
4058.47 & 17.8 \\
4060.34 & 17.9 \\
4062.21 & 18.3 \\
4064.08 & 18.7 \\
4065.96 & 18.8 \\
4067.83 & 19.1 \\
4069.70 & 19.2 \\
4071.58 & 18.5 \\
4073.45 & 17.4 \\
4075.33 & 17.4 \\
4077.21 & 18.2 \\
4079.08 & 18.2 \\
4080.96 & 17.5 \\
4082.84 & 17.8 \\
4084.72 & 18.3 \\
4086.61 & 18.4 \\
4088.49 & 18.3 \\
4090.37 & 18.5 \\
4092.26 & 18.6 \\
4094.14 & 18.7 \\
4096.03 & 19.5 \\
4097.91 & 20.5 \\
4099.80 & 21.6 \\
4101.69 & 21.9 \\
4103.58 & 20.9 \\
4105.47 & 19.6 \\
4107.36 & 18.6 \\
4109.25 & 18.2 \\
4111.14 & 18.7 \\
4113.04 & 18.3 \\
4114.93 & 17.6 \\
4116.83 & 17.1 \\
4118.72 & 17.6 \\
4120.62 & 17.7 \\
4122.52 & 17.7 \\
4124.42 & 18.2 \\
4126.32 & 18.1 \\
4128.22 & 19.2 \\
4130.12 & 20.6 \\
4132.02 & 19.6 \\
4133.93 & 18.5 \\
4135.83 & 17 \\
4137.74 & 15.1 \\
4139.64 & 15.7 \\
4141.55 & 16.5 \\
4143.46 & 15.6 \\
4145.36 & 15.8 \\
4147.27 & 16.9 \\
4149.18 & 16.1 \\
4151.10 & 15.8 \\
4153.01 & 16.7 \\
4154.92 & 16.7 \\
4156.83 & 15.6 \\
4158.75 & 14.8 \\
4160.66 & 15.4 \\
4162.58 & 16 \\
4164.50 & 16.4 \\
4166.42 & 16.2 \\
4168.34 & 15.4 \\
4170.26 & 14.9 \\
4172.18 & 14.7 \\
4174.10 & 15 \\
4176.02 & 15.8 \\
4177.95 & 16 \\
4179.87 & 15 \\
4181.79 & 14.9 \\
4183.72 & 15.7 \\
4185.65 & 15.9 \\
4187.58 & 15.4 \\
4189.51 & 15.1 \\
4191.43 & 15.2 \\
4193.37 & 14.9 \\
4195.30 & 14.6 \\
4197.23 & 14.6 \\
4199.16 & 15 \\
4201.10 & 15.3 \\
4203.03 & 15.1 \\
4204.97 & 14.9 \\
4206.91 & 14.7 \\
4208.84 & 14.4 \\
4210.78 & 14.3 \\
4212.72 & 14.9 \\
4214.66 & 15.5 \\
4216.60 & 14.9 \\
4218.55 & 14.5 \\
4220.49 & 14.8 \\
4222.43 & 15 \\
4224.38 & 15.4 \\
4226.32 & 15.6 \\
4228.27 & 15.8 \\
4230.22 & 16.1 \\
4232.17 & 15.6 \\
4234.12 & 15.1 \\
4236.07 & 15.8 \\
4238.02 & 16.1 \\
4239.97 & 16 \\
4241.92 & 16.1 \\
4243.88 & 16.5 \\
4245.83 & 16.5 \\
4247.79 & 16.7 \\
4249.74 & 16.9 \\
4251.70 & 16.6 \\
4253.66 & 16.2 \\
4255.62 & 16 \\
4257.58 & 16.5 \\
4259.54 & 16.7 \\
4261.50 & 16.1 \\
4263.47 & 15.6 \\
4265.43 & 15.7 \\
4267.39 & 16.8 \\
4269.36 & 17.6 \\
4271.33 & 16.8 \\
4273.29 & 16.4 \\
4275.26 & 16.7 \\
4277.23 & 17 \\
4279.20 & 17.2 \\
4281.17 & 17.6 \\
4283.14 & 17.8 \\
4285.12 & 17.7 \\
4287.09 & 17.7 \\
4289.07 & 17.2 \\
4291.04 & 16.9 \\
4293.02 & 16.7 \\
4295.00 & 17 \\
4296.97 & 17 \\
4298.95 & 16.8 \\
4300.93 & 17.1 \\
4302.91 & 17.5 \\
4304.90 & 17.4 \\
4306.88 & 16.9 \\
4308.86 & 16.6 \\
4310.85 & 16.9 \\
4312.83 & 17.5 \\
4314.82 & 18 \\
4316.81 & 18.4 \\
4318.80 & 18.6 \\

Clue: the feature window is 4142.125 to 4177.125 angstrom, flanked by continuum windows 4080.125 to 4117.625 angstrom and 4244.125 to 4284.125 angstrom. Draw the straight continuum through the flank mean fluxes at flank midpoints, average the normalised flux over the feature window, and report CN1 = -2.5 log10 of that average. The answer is 0.15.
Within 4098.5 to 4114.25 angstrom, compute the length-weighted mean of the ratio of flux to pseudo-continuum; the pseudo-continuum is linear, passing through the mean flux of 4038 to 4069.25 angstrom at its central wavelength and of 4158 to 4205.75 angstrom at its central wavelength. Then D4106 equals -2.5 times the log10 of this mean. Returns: -0.17 mag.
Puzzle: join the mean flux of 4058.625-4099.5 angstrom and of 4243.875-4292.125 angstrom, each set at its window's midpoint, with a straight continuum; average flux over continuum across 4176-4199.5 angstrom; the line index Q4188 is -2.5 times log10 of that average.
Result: 0.152 mag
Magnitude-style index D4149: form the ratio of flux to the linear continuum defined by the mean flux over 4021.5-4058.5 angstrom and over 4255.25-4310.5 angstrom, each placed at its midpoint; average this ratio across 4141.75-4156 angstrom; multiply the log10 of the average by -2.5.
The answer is 0.08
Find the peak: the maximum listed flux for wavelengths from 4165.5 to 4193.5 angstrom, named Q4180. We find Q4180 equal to 16.2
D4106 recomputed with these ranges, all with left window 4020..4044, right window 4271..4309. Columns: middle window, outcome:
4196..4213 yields 0.18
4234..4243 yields 0.10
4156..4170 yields 0.13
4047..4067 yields 0.01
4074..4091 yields 0.00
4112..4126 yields 0.01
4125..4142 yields 0.00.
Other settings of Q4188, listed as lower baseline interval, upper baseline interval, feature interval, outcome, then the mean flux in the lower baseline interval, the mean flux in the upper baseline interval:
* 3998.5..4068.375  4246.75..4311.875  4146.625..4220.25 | 0.138 mag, 18.2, 16.9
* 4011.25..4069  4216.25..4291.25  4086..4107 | -0.115 mag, 18.2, 16.3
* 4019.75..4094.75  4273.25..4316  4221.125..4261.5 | 0.088 mag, 18.2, 17.2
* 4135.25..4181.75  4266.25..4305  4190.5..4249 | 0.075 mag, 15.8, 17.1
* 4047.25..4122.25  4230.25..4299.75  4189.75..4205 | 0.159 mag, 18.5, 16.6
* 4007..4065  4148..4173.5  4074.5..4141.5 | -0.105 mag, 18.2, 15.7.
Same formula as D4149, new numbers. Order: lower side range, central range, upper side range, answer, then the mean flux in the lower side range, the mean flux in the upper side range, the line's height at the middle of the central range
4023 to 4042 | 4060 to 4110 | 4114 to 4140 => -0.05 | 18.3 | 17.9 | 18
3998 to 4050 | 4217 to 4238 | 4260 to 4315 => 0.13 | 18.3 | 17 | 17.3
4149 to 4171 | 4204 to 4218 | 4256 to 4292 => 0.11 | 15.8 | 16.9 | 16.3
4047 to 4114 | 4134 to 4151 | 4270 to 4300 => 0.12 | 18.6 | 17.1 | 18.2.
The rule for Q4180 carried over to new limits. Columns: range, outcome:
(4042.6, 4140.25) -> 21.9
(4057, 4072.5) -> 19.2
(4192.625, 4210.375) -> 15.3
